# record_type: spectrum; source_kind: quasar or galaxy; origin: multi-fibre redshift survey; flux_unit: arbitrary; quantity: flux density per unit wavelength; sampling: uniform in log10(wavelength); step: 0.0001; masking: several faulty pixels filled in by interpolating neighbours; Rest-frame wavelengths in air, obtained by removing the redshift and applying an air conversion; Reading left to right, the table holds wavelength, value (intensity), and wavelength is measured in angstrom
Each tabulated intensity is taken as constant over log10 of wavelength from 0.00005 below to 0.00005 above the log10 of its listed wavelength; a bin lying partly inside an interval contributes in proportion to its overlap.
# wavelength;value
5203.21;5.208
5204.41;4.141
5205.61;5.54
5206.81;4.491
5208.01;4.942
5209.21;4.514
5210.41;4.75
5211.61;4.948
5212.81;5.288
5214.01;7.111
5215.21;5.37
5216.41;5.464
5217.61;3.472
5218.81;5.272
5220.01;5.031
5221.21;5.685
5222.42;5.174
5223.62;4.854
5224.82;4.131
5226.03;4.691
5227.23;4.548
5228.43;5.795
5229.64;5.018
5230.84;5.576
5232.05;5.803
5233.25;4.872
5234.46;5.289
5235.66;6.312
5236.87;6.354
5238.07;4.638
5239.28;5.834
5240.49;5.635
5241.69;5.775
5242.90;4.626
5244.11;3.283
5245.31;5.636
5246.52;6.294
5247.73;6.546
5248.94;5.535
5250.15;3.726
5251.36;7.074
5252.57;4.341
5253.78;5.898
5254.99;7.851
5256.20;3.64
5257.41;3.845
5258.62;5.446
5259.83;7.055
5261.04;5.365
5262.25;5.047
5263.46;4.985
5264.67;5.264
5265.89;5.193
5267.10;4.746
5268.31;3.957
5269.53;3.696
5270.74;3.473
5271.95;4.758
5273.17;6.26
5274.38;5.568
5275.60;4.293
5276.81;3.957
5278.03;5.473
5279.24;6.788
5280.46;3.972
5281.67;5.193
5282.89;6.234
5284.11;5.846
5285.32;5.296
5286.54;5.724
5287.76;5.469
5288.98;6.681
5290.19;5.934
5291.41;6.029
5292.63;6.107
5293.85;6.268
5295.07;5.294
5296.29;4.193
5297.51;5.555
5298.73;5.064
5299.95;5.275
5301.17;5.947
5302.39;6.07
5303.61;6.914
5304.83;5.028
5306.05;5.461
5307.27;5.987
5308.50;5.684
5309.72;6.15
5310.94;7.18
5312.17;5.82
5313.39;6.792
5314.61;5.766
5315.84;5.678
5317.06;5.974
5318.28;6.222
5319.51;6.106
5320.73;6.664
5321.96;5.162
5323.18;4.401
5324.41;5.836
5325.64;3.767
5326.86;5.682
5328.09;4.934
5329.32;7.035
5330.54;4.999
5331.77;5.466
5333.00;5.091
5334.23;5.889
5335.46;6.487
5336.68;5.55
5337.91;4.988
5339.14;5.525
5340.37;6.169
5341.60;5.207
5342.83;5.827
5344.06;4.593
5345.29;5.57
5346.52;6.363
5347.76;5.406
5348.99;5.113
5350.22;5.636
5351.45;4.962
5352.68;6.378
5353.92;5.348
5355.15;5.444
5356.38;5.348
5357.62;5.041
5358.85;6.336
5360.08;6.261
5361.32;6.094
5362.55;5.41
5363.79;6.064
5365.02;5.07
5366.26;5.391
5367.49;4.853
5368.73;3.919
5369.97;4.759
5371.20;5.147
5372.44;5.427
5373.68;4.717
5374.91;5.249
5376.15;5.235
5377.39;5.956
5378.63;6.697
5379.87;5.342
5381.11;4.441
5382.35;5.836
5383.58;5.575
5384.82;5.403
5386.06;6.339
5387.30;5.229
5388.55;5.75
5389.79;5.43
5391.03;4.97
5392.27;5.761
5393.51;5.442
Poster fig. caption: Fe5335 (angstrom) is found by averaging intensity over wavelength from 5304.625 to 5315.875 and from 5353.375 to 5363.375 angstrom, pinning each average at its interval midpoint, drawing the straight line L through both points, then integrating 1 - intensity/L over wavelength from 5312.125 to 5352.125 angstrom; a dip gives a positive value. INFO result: 1.76 angstrom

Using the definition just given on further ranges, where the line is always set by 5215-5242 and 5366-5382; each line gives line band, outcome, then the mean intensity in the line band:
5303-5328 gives -2.9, 5.8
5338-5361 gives -1.8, 5.58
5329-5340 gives -1.0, 5.65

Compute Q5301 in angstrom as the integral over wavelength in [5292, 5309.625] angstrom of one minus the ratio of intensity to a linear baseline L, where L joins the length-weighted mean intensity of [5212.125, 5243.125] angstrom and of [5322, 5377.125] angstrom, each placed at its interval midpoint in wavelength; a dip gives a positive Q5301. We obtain -0.92 angstrom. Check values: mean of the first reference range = 5.3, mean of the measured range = 5.65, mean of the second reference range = 5.41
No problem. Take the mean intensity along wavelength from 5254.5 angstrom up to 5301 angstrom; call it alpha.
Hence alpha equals 5.28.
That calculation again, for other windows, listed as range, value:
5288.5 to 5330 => 5.78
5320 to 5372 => 5.46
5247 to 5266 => 5.44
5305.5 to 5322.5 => 6.05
